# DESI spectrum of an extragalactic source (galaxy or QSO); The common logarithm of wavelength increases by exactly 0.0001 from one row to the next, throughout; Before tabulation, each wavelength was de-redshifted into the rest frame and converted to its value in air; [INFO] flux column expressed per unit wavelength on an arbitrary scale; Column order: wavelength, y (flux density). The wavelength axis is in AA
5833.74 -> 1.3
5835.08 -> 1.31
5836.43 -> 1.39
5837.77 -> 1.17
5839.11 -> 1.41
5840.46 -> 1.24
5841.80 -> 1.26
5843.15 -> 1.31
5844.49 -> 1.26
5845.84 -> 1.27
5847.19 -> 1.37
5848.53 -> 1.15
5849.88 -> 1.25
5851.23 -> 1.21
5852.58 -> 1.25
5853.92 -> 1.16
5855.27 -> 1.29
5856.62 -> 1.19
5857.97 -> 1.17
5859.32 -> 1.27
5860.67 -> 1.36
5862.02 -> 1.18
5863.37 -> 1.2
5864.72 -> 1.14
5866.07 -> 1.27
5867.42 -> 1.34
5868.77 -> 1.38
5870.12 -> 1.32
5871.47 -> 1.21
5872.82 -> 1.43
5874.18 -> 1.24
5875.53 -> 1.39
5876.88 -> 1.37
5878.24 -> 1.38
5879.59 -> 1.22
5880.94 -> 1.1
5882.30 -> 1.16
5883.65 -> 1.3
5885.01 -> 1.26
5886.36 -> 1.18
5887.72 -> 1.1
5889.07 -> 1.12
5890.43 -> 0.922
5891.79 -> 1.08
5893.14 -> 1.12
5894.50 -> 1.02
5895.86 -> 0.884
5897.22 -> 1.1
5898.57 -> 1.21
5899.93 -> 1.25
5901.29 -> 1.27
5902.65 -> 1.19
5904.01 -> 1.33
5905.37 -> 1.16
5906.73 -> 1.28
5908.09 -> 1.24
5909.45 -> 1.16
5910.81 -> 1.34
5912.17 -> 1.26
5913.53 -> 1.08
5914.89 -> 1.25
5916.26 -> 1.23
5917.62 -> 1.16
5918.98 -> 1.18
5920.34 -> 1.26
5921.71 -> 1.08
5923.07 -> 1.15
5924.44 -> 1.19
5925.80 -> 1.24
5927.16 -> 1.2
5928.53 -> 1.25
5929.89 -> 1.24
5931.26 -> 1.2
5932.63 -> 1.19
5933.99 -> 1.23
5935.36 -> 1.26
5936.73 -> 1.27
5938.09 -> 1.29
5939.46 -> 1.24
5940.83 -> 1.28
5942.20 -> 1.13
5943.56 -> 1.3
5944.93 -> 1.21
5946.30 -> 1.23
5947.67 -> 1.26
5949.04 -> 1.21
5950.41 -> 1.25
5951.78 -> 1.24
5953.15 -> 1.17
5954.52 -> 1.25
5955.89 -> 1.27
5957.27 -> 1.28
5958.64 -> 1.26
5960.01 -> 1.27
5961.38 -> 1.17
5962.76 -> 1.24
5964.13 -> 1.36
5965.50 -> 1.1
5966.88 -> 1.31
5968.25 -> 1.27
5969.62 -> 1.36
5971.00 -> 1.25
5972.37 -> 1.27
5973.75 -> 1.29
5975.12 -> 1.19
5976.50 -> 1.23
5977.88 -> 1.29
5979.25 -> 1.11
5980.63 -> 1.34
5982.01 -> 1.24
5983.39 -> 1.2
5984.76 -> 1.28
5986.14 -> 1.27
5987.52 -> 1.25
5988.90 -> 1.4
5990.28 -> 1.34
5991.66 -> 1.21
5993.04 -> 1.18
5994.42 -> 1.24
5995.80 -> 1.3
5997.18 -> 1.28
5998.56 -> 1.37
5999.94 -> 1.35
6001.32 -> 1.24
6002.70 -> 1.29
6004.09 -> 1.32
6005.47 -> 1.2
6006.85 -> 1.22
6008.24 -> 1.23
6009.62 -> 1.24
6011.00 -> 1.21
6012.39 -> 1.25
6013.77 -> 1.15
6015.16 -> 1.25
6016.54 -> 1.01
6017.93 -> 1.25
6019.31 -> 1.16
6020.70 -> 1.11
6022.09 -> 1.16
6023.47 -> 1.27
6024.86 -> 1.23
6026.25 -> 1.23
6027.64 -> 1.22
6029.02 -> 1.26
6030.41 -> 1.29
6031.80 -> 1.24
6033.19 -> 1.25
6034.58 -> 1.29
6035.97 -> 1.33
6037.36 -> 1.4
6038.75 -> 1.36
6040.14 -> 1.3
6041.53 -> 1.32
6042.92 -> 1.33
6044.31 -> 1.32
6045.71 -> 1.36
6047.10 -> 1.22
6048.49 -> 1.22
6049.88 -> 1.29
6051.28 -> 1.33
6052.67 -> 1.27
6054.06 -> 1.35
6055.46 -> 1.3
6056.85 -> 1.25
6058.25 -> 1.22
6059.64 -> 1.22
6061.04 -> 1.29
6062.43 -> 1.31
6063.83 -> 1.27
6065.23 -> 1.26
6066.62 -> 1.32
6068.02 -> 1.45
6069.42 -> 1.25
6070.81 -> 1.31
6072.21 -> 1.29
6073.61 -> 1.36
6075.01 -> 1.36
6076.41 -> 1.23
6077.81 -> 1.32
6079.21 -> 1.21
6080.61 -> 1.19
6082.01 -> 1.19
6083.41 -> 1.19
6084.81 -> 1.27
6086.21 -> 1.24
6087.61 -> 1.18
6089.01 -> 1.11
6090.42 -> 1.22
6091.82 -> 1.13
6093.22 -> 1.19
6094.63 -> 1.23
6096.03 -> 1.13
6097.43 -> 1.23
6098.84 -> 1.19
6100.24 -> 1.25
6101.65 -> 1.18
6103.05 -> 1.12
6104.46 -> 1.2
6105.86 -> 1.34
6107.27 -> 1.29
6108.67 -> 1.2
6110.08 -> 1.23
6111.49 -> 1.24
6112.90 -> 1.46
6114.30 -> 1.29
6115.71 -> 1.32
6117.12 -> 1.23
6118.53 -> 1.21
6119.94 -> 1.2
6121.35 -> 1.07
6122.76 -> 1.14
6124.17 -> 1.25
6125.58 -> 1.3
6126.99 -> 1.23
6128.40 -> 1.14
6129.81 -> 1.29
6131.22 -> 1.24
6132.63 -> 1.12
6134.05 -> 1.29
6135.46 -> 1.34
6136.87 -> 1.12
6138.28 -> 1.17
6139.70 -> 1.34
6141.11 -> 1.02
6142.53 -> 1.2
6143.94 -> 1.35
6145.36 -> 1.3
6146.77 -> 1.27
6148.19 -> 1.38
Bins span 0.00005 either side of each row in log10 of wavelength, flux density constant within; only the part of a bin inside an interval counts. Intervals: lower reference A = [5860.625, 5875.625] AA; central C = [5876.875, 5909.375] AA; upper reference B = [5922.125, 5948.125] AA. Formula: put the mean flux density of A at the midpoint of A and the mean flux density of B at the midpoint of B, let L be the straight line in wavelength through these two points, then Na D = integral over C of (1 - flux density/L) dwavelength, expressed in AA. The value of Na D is 2.3 AA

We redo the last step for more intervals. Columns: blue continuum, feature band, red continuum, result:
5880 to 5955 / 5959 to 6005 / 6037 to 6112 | -1.7 AA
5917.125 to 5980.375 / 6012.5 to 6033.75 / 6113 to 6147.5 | 0.4 AA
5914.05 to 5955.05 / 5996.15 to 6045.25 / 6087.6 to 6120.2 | -1.3 AA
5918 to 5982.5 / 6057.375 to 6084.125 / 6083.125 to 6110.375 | -1.4 AA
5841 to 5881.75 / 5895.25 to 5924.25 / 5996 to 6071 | 1.6 AA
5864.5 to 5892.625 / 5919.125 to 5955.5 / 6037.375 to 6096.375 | 0.6 AA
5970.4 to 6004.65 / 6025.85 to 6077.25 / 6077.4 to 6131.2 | -2.1 AA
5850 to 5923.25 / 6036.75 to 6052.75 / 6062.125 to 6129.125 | -1.0 AA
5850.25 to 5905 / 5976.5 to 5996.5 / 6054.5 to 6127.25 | -0.5 AA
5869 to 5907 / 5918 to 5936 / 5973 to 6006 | 0.3 AA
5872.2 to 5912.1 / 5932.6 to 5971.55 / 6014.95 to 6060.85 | -0.7 AA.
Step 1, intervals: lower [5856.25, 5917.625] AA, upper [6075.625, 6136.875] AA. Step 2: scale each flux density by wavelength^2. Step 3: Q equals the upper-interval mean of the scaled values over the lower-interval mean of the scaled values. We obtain 1.1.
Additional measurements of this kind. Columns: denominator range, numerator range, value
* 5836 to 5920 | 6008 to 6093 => 1.09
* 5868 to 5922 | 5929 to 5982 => 1.05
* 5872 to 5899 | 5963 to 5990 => 1.11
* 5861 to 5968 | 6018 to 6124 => 1.08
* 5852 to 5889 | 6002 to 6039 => 1.04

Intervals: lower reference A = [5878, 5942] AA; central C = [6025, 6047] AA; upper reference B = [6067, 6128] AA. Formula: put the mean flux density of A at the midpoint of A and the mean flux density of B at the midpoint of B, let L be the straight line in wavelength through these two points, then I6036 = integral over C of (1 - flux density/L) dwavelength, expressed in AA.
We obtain -1.3 AA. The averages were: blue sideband 1.19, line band 1.3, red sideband 1.24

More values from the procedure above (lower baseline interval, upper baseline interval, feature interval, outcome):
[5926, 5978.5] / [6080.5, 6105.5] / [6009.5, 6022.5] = 0.5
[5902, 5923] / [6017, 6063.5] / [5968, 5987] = -0.2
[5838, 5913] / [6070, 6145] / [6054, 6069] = -0.8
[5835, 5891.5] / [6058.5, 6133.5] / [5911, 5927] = 0.7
